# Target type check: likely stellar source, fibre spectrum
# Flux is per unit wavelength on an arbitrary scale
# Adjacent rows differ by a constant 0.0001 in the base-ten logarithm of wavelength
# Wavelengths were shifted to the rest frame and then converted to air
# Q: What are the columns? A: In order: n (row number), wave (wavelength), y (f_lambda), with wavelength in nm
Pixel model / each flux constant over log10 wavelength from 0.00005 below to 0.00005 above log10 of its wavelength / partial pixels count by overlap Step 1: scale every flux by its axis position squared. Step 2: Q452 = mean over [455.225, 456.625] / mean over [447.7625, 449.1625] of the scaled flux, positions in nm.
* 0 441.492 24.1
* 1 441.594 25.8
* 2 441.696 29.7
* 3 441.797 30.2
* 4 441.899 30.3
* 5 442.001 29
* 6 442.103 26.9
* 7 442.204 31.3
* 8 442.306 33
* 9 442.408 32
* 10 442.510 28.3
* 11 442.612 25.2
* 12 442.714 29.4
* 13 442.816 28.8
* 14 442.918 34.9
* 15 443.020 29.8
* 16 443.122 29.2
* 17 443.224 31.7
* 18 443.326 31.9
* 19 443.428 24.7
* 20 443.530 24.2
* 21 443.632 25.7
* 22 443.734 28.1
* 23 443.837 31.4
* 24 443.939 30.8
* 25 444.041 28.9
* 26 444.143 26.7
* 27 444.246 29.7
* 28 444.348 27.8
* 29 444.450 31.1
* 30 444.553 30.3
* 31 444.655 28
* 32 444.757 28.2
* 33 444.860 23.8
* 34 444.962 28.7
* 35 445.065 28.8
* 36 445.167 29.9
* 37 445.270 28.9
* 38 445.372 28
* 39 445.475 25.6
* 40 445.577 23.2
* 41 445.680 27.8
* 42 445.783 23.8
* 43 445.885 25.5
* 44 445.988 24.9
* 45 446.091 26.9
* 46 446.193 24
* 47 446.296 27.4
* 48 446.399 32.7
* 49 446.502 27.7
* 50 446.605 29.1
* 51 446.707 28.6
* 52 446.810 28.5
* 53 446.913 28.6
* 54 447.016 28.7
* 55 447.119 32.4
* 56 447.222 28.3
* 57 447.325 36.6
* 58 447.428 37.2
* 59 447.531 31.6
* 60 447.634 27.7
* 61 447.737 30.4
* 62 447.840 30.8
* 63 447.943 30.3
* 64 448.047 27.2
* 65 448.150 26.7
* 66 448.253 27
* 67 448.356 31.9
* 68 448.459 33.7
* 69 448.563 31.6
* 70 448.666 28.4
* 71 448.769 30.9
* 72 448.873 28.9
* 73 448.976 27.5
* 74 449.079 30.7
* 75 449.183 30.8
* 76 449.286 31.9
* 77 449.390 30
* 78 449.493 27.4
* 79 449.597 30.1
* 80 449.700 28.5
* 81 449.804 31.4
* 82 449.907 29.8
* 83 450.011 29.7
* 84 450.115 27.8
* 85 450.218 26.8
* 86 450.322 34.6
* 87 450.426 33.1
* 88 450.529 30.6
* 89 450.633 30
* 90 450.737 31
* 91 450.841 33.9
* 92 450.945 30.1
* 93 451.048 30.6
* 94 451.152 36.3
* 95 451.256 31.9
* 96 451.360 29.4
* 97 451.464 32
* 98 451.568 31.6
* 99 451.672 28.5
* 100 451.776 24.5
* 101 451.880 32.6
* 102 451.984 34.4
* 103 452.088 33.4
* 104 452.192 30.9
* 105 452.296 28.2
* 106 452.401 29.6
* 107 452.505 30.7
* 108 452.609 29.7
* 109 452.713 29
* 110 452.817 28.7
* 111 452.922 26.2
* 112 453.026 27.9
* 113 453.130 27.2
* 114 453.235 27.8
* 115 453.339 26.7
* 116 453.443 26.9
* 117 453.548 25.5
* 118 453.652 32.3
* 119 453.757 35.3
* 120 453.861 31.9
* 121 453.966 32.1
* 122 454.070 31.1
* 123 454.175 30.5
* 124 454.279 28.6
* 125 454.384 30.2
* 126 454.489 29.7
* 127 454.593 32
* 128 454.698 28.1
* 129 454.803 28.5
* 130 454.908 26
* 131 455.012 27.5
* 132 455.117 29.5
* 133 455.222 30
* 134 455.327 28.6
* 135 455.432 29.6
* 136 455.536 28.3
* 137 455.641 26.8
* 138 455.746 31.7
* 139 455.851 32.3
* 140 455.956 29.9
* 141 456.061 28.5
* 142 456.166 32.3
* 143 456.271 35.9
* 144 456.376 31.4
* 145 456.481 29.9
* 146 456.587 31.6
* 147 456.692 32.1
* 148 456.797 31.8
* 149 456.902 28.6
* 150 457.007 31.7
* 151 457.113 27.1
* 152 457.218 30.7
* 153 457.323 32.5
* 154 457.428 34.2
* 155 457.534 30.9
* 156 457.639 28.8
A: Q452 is 1.1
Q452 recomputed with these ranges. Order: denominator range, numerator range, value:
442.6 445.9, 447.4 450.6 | 1.09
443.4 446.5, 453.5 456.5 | 1.15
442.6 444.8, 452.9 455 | 1.06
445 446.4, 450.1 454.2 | 1.17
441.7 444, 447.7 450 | 1.04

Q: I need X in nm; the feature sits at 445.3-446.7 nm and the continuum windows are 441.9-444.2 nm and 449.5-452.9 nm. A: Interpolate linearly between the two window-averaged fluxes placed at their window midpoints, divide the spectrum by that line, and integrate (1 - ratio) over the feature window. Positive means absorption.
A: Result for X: 0.138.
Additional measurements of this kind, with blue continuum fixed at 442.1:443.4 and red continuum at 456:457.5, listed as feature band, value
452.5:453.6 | 0.12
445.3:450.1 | 0.23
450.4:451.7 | -0.03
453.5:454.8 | 0.02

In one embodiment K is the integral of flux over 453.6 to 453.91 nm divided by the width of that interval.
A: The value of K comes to 33.2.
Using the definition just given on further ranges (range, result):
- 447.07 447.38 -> 32.5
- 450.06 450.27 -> 27.3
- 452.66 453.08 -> 28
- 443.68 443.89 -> 29.6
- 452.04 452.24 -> 32.2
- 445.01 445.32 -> 29.1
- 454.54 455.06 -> 28.5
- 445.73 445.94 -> 24.7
